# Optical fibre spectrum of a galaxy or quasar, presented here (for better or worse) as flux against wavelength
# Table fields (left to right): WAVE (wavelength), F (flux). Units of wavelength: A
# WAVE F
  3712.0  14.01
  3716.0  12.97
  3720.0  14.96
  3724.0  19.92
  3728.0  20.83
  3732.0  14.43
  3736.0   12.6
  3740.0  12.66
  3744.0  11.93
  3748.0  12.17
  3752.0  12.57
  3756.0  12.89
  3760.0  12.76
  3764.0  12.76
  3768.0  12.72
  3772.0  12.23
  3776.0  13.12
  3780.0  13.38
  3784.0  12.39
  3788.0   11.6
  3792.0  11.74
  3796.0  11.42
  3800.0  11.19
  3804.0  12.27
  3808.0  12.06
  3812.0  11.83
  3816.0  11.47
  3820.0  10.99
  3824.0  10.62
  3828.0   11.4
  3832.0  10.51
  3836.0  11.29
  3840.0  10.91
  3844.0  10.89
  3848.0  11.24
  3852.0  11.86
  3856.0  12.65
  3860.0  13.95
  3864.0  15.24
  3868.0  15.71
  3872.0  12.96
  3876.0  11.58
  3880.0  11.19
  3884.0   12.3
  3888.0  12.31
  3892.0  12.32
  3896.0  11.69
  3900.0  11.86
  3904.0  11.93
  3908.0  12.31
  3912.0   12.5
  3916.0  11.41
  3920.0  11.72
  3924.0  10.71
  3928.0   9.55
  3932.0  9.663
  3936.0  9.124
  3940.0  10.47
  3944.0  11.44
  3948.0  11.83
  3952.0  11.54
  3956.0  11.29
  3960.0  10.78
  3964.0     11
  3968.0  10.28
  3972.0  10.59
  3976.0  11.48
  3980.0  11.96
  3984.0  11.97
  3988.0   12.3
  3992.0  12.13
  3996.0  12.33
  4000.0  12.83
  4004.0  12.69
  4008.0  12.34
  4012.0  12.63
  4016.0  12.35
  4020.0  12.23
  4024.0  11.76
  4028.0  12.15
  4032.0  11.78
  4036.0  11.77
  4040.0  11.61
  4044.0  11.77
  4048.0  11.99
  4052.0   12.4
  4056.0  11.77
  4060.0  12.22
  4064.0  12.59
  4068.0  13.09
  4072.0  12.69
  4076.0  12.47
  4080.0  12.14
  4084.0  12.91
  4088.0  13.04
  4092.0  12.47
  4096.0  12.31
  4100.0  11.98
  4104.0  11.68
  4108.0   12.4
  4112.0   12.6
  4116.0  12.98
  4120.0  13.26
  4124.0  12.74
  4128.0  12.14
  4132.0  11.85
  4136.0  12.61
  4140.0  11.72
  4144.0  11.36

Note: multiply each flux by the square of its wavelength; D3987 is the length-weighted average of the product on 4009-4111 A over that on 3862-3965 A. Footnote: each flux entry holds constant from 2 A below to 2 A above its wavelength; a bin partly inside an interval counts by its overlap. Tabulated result 1.1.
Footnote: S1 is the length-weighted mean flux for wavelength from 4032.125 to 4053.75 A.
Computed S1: 11.9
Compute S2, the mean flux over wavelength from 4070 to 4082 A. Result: 12.4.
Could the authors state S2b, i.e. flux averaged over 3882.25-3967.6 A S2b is 11.3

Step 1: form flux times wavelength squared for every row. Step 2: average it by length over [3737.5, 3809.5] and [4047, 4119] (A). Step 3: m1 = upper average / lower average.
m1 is 1.18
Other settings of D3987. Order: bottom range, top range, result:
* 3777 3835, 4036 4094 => 1.21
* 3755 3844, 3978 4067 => 1.15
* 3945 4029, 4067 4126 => 1.12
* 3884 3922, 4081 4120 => 1.15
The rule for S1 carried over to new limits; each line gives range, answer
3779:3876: 12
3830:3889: 12.3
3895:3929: 11.6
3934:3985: 11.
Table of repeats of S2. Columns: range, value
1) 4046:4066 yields 12.2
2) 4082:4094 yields 12.8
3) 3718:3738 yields 16.5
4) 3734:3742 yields 12.6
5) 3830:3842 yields 10.9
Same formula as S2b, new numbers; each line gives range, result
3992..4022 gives 12.5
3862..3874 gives 14.6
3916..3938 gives 10.3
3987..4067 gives 12.2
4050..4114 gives 12.4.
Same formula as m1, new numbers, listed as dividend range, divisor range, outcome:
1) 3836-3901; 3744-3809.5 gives 1.06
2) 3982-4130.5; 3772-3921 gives 1.14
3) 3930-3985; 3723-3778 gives 0.89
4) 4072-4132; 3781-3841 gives 1.26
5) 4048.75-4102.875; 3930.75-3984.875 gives 1.20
